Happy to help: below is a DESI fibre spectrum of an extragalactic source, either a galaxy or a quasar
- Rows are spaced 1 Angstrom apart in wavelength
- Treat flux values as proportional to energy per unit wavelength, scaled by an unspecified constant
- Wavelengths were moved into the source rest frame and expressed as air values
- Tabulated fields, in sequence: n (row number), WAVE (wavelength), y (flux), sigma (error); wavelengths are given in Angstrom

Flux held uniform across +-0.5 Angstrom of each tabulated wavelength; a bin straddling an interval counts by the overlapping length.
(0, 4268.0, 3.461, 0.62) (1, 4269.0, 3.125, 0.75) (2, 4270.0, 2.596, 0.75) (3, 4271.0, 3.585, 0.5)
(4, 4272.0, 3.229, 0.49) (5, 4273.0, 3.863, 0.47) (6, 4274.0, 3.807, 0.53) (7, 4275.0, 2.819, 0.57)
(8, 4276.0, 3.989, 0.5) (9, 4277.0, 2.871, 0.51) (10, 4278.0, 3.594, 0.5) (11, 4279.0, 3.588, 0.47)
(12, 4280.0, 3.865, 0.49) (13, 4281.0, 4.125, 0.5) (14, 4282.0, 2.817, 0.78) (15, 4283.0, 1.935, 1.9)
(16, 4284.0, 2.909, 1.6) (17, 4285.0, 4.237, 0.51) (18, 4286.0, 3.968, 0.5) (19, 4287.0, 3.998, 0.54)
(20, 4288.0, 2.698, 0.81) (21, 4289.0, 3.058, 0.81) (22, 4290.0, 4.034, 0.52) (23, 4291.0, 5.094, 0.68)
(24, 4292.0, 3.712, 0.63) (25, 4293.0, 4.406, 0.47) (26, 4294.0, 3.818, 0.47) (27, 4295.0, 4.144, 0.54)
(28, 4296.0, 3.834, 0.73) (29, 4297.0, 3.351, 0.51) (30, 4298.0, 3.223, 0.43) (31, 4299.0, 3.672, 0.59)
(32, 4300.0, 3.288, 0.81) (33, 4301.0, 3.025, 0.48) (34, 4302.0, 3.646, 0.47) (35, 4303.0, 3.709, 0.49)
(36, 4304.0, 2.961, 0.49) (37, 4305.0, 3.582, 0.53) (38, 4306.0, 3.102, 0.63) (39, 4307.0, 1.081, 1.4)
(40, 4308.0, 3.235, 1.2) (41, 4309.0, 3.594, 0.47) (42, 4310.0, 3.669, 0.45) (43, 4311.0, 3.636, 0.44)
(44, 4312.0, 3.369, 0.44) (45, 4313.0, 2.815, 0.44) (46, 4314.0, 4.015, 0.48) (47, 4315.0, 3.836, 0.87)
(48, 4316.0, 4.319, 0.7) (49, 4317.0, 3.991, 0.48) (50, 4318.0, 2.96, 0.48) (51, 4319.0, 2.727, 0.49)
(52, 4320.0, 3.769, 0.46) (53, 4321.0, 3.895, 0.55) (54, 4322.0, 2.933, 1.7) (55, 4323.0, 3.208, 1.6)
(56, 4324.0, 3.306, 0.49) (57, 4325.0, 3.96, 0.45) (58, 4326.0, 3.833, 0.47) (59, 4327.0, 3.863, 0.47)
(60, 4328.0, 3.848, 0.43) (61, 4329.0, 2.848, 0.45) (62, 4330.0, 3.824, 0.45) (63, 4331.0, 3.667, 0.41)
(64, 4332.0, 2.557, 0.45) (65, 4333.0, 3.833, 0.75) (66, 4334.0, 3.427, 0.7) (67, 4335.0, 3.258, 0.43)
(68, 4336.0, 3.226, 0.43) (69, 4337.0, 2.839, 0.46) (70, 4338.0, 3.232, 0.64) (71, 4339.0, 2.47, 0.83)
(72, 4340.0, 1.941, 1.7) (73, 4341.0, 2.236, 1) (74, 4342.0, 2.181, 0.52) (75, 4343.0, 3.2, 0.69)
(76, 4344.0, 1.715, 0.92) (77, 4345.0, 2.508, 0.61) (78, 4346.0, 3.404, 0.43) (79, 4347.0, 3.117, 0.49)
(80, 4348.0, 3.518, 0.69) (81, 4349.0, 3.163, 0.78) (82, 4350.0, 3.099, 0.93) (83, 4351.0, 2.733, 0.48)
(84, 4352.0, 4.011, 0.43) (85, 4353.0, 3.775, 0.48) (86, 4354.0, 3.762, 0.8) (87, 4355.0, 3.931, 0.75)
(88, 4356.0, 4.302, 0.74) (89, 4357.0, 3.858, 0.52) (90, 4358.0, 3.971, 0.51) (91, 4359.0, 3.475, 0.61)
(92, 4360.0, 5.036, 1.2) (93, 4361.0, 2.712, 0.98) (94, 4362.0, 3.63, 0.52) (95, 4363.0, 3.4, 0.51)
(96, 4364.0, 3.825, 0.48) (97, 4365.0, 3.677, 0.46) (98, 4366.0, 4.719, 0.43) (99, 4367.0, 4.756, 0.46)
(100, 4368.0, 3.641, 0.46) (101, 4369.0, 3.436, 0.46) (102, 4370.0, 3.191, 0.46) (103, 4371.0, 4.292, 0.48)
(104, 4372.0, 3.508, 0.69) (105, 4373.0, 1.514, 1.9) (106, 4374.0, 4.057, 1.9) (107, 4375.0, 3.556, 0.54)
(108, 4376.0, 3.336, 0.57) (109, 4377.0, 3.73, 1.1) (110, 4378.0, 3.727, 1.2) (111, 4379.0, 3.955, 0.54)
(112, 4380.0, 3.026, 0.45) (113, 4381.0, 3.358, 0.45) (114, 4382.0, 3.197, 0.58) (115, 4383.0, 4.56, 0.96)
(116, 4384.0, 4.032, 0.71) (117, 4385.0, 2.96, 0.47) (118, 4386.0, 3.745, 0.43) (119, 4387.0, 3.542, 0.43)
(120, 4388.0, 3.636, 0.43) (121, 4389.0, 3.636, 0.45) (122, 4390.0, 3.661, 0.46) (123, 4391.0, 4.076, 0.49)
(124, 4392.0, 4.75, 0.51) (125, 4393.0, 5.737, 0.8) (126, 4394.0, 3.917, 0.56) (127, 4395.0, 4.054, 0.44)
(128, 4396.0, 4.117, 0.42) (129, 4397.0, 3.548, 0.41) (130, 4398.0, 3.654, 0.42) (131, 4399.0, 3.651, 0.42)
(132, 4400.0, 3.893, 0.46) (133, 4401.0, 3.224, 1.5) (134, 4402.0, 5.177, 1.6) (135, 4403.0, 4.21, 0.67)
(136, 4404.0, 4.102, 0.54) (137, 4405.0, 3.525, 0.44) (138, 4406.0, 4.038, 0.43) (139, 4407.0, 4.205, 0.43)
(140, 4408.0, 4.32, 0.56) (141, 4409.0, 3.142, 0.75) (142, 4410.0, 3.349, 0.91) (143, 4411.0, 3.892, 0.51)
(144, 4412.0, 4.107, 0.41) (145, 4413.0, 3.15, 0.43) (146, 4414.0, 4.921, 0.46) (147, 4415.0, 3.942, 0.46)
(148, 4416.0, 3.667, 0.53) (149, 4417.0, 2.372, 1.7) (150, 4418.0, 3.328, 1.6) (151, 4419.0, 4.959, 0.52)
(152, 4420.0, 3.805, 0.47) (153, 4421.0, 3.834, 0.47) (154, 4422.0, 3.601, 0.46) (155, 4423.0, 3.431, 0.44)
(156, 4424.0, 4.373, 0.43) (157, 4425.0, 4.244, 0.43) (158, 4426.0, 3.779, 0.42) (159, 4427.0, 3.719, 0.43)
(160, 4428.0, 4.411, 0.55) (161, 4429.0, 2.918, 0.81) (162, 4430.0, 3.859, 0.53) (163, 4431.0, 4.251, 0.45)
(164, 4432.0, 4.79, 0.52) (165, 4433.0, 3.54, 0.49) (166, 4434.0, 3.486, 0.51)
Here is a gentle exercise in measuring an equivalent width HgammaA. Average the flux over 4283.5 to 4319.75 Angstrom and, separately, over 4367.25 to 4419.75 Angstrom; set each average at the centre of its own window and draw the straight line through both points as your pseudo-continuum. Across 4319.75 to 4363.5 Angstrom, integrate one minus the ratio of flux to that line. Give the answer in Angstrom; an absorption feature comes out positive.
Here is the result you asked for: 3.7 Angstrom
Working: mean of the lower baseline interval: 3.52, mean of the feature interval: 3.33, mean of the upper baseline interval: 3.78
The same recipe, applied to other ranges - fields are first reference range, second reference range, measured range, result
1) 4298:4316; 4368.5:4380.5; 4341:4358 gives 0.7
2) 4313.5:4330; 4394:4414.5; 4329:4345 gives 3.3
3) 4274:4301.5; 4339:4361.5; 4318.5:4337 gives -0.4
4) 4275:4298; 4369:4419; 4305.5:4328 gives 1.4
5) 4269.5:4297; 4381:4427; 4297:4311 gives 1.5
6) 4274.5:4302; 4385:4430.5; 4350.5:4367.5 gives -0.5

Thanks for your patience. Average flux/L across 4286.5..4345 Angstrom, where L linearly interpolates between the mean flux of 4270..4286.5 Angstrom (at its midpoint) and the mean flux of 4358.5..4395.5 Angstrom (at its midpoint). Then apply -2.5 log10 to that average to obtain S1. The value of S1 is 0.06 mag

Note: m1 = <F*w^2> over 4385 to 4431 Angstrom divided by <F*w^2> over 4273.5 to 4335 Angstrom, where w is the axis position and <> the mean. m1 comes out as 1.2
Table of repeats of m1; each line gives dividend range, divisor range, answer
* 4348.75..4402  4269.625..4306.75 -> 1.11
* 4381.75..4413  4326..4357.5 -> 1.25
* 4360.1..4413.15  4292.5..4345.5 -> 1.19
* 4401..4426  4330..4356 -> 1.29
